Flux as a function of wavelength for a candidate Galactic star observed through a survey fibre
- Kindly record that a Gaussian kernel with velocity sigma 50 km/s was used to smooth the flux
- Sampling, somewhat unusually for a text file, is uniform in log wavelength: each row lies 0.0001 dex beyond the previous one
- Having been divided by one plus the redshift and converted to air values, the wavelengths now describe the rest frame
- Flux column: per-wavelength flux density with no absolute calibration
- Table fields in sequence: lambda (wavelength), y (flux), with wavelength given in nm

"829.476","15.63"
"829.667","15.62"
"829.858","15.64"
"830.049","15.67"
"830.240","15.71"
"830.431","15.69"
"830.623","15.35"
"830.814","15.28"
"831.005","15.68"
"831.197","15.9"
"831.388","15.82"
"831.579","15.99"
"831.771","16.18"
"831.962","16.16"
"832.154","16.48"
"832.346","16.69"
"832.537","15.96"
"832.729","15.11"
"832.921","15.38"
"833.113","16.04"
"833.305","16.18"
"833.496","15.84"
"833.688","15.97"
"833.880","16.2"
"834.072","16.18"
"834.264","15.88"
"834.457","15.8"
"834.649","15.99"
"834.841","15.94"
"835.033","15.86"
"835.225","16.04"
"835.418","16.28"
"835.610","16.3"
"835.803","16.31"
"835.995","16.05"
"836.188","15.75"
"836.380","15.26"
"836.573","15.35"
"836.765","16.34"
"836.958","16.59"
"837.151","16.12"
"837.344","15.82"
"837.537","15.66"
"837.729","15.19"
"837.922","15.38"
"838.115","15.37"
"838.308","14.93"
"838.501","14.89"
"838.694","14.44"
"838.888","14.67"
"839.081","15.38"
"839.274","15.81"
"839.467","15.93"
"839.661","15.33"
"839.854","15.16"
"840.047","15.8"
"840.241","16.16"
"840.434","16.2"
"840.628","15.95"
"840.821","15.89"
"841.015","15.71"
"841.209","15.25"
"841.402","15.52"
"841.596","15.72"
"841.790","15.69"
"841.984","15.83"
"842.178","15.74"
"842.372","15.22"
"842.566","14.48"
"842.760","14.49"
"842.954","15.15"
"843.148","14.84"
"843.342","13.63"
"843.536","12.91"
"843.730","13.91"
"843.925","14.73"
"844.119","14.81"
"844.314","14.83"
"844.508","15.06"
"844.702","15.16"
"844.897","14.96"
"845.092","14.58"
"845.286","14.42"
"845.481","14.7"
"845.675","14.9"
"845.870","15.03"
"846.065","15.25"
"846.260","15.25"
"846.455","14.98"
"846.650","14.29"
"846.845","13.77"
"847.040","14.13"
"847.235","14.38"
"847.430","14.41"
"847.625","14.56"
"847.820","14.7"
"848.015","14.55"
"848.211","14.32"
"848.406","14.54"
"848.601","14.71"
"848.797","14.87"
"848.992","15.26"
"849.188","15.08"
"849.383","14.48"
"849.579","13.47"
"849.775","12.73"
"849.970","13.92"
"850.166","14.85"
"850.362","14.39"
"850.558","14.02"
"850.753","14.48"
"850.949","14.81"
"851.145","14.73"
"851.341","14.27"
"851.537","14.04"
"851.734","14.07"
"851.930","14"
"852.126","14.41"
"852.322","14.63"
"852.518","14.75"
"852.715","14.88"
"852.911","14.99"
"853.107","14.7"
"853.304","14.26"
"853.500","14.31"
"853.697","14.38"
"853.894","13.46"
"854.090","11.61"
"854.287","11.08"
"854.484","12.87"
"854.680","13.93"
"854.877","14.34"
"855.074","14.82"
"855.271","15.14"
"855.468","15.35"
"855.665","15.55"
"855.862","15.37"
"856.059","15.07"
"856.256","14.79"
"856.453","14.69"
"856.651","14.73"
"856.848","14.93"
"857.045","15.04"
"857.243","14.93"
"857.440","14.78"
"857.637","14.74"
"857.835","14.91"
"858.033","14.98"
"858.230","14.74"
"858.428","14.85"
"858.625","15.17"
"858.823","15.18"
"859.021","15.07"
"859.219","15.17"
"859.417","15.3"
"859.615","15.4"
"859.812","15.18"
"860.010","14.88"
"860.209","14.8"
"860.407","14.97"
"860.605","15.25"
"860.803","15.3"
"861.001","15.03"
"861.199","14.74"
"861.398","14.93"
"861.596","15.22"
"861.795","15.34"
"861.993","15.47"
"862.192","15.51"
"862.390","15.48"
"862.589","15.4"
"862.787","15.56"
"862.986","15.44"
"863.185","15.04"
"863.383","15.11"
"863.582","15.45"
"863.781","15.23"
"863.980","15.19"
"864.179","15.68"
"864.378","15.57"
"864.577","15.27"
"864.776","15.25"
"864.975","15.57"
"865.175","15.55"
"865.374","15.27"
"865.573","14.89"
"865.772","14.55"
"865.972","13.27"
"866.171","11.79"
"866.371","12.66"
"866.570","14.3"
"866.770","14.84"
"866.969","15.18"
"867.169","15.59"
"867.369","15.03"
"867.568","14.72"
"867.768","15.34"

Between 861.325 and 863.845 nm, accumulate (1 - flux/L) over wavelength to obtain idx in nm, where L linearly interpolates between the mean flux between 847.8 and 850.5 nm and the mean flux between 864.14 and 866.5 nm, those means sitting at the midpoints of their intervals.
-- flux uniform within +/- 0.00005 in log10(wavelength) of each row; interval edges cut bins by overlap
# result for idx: -0.135 nm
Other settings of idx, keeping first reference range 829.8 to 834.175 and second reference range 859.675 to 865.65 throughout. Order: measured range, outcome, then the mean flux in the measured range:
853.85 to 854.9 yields 0.18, 12.8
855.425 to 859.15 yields 0.09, 15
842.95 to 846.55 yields 0.22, 14.7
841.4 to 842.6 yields 0.01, 15.5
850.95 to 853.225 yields 0.14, 14.5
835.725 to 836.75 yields 0.00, 15.8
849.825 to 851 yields 0.09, 14.3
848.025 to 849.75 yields 0.11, 14.5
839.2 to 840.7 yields -0.01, 15.8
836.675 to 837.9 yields -0.01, 15.9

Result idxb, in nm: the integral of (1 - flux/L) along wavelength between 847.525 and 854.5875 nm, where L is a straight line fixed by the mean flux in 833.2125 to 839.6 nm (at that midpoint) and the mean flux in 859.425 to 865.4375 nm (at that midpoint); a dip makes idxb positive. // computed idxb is 0.584 nm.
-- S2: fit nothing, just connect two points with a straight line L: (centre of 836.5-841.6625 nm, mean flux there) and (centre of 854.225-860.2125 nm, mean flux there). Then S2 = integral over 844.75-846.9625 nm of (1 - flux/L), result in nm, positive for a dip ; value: 0.08 nm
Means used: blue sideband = 15.6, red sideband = 14.8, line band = 14.7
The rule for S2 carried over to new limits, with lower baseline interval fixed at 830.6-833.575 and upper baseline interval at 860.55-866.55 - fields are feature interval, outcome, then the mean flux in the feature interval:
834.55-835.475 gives -0.012 nm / 16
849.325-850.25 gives 0.092 nm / 13.8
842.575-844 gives 0.122 nm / 14.2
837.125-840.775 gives 0.051 nm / 15.5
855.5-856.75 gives 0.013 nm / 15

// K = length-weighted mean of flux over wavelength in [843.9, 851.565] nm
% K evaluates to 14.6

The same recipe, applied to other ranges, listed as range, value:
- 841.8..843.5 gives 14.9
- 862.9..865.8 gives 15.3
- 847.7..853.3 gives 14.4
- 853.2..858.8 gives 14.5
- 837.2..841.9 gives 15.5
